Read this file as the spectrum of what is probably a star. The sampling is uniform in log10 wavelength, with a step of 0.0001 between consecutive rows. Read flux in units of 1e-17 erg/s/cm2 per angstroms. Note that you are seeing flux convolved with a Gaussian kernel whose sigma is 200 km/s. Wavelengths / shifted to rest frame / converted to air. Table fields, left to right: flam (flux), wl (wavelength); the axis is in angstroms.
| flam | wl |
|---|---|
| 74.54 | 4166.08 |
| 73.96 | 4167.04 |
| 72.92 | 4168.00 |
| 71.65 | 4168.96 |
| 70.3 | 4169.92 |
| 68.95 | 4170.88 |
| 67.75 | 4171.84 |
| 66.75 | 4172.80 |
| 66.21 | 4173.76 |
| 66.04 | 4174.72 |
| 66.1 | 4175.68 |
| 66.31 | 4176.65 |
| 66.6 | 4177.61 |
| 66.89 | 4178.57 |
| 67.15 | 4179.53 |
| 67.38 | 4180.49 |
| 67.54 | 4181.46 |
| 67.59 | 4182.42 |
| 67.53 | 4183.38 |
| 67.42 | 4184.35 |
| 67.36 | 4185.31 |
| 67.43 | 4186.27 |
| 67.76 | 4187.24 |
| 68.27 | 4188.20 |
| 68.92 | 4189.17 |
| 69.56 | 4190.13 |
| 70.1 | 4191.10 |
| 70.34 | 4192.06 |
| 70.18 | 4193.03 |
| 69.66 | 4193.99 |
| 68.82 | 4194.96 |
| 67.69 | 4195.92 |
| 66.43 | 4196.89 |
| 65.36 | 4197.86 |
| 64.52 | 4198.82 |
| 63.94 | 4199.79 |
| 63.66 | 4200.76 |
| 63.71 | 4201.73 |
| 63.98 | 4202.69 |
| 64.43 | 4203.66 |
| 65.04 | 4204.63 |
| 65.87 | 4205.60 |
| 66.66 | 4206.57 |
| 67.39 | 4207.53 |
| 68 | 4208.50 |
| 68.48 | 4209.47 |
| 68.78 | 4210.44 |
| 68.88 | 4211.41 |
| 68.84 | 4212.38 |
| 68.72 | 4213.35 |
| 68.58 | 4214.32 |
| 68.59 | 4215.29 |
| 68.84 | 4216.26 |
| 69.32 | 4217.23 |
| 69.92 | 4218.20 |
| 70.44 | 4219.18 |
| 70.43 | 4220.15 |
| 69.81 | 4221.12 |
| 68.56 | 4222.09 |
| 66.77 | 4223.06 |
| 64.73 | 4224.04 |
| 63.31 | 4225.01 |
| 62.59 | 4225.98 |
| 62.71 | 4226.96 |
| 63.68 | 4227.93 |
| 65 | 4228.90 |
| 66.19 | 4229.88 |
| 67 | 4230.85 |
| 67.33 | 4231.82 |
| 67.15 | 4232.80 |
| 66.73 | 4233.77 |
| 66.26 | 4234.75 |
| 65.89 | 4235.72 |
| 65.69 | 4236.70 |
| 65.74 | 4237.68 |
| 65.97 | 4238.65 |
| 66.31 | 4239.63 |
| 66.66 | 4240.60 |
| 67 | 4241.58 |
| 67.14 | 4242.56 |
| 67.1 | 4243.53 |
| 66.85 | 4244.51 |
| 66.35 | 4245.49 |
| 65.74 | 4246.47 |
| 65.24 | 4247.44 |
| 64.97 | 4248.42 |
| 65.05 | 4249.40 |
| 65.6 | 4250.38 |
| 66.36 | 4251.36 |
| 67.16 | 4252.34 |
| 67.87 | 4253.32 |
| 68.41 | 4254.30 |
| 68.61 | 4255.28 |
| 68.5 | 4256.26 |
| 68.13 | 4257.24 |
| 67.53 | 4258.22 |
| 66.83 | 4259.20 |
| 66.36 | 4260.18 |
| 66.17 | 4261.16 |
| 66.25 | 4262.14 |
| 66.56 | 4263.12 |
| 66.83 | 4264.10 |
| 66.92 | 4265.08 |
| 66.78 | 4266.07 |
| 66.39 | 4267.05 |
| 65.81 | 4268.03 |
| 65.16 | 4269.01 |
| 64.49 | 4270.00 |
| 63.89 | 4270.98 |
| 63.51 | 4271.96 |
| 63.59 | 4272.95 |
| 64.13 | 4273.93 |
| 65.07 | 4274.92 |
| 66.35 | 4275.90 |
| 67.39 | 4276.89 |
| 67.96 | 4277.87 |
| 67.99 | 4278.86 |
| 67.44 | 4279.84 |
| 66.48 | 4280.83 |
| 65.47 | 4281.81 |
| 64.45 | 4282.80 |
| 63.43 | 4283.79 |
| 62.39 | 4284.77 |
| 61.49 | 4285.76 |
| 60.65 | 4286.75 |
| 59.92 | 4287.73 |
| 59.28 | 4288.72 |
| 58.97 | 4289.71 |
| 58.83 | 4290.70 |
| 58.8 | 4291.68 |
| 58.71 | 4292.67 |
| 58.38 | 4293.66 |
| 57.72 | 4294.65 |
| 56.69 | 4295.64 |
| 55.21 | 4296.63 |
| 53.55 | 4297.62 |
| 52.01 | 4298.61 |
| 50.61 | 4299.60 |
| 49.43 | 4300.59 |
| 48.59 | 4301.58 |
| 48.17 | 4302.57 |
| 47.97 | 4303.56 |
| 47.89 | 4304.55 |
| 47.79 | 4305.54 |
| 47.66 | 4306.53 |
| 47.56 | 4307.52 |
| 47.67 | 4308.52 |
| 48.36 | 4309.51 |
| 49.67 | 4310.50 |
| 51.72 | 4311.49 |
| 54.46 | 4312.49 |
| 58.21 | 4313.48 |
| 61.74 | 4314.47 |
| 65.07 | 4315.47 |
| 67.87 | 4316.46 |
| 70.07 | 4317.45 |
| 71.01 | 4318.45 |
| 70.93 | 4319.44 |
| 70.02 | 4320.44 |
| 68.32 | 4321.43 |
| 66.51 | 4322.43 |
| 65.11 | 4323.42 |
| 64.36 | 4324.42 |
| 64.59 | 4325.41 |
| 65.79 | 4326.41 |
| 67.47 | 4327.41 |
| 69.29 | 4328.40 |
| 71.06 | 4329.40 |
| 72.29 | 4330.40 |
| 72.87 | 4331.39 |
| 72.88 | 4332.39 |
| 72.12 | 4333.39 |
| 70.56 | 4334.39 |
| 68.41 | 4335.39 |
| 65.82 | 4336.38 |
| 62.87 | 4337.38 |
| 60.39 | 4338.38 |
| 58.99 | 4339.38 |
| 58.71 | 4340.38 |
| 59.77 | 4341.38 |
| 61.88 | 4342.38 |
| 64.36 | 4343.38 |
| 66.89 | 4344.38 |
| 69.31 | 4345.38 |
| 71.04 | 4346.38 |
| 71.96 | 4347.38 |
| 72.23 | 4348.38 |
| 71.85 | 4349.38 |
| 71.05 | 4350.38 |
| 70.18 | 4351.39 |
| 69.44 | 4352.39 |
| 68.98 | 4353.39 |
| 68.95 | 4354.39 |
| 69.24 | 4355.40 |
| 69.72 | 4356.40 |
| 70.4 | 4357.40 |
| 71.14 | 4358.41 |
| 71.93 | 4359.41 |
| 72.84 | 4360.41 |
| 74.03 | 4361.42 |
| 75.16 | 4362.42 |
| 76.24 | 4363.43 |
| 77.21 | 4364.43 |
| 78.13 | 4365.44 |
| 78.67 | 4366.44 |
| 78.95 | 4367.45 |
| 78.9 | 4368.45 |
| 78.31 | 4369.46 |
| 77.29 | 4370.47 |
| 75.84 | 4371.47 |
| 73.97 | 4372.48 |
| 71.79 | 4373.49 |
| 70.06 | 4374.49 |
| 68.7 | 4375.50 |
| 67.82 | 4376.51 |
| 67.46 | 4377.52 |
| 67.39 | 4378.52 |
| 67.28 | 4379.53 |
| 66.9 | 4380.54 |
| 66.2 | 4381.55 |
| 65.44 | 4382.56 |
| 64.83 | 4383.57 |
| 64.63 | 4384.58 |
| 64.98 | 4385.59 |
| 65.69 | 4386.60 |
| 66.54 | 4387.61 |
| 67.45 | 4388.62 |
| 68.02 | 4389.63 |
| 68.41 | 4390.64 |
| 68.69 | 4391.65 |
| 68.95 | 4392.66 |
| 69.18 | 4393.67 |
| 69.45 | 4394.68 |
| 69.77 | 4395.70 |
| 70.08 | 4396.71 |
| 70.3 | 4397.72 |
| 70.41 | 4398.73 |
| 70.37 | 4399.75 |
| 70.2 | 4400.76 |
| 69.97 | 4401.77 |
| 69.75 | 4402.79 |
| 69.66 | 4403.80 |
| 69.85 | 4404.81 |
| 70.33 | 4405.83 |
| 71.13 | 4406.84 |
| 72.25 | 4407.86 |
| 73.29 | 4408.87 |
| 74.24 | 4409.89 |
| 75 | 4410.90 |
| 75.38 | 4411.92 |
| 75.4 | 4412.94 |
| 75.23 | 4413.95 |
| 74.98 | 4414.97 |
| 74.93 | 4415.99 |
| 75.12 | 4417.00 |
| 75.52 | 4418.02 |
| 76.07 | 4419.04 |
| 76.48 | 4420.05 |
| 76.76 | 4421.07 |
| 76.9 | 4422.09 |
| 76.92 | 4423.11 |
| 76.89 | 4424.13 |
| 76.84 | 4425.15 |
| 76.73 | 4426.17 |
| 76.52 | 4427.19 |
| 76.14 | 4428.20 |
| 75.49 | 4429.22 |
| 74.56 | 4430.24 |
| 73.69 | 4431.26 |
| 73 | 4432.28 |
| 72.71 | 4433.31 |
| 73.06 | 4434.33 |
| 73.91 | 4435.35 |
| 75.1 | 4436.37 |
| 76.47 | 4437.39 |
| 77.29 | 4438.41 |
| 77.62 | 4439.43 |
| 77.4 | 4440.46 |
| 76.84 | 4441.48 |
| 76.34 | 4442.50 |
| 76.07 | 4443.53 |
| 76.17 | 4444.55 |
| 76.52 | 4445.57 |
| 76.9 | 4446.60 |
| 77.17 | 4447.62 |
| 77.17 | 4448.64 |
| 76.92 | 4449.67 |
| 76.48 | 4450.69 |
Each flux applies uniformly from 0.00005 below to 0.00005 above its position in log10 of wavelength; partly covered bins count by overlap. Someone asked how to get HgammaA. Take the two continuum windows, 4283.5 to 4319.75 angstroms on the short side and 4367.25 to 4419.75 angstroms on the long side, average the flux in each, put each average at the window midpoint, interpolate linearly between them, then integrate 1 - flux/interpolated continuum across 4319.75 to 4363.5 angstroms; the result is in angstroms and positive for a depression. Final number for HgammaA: -4.1 angstroms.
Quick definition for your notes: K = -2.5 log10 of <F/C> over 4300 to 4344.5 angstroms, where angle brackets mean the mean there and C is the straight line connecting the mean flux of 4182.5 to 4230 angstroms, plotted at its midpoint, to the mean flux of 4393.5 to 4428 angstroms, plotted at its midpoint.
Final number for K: 0.155 mag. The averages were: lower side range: 67.2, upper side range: 73.4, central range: 61.4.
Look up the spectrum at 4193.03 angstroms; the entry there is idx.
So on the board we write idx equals 70.18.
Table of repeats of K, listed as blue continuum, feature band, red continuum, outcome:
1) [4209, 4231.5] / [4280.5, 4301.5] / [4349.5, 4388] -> 0.18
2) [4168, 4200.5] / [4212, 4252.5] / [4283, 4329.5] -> -0.04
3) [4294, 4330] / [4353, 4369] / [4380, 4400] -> -0.15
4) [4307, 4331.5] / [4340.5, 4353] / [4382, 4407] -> -0.05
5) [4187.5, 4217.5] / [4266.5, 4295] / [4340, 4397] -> 0.09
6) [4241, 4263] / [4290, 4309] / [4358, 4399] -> 0.29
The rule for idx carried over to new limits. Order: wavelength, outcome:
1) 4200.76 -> 63.66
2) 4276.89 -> 67.39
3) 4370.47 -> 77.29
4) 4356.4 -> 69.72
